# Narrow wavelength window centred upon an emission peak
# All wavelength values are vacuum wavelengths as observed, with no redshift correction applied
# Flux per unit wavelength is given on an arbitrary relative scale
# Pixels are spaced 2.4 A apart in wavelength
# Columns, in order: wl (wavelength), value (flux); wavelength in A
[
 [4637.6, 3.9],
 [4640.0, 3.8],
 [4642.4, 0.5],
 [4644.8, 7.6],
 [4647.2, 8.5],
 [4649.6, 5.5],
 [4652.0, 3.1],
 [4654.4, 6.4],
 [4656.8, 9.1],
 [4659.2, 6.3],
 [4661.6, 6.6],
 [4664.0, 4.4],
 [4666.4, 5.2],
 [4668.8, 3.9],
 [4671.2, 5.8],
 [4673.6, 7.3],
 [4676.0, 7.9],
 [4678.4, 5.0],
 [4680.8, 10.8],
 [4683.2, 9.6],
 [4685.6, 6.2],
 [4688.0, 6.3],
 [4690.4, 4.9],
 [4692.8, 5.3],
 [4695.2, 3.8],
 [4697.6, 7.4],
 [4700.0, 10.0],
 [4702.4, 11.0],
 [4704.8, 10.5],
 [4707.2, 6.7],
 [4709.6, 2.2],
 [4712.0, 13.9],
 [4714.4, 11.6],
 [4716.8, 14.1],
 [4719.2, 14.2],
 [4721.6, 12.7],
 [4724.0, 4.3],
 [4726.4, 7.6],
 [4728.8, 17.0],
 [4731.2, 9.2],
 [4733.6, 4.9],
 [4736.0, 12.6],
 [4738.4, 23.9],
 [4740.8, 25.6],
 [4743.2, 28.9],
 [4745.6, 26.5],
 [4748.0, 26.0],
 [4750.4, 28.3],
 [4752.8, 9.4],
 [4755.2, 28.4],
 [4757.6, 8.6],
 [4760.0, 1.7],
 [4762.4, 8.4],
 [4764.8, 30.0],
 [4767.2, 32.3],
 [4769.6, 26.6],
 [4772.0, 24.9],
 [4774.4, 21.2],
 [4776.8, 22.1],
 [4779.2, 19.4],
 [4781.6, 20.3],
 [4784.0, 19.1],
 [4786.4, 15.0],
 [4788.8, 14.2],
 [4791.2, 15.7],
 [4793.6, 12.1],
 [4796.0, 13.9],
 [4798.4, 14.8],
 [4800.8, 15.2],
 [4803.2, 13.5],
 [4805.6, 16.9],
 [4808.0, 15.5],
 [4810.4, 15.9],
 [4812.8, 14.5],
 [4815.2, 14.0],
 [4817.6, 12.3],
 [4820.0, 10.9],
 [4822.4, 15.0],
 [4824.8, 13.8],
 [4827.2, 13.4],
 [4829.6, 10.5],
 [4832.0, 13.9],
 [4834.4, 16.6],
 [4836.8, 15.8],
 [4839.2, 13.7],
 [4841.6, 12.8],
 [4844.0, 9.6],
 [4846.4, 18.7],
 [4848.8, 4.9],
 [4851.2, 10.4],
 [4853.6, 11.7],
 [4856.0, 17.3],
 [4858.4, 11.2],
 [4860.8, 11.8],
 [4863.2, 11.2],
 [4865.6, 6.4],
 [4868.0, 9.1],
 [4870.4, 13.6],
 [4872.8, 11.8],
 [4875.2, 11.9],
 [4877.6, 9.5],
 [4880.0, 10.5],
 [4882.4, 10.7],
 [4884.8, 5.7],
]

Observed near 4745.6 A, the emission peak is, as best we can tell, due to Lyman alpha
